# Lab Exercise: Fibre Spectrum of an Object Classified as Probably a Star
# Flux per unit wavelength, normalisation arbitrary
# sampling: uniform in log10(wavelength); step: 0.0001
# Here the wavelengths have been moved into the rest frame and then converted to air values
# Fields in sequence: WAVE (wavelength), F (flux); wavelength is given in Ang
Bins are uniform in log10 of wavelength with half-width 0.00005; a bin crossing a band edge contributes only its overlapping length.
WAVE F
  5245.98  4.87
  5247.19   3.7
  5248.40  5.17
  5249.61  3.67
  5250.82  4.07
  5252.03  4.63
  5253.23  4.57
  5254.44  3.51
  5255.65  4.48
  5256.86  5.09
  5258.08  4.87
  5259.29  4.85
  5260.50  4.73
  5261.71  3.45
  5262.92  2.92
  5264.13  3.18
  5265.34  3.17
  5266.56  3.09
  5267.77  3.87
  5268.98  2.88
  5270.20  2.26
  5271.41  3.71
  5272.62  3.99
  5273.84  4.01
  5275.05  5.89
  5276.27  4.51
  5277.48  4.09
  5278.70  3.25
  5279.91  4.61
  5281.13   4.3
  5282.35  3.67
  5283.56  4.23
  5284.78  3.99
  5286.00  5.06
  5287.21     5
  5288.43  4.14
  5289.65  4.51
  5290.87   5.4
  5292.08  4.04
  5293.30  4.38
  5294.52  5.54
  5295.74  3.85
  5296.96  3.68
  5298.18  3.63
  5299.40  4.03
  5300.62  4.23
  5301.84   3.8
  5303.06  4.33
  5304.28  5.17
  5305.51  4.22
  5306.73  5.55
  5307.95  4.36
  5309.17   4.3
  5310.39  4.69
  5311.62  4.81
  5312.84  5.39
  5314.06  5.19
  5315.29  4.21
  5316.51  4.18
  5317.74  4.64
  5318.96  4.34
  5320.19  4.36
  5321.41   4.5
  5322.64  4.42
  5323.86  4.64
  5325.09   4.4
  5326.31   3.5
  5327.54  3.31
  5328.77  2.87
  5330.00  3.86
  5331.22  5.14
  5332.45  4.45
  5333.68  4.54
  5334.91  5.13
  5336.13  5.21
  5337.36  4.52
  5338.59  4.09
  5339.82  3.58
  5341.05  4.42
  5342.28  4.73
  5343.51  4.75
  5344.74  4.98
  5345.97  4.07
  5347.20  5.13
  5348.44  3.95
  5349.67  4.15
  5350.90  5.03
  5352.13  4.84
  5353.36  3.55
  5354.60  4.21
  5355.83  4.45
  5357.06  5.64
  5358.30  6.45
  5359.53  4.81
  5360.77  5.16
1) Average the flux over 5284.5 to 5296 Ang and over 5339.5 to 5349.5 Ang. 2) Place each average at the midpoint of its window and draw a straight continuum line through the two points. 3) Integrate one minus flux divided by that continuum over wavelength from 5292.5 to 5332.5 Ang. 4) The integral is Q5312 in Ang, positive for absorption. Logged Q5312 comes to 1.8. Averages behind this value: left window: 4.63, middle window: 4.36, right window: 4.46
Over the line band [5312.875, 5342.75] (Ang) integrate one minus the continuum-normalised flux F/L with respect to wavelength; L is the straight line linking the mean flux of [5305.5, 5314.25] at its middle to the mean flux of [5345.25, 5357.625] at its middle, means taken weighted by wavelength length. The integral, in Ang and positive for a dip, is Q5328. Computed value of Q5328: 2.1 Ang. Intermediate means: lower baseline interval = 4.84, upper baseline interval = 4.5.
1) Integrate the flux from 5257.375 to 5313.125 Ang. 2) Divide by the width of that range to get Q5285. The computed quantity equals 4.2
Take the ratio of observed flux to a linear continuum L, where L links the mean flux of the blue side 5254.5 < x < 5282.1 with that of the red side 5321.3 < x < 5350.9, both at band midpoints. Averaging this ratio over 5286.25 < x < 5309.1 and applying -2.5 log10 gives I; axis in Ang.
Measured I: -0.08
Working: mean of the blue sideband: 3.95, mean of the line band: 4.44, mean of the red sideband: 4.36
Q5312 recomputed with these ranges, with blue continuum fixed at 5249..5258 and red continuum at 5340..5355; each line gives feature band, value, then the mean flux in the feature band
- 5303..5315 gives -1.1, 4.8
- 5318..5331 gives 1.0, 4.07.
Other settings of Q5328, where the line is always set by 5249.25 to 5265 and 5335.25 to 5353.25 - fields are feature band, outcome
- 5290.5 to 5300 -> 0.0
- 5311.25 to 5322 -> -0.5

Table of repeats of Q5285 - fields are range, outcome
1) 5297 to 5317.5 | 4.48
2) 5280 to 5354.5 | 4.42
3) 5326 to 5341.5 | 4.21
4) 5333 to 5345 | 4.58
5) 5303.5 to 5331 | 4.41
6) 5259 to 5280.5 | 3.79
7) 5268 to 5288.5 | 4.09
